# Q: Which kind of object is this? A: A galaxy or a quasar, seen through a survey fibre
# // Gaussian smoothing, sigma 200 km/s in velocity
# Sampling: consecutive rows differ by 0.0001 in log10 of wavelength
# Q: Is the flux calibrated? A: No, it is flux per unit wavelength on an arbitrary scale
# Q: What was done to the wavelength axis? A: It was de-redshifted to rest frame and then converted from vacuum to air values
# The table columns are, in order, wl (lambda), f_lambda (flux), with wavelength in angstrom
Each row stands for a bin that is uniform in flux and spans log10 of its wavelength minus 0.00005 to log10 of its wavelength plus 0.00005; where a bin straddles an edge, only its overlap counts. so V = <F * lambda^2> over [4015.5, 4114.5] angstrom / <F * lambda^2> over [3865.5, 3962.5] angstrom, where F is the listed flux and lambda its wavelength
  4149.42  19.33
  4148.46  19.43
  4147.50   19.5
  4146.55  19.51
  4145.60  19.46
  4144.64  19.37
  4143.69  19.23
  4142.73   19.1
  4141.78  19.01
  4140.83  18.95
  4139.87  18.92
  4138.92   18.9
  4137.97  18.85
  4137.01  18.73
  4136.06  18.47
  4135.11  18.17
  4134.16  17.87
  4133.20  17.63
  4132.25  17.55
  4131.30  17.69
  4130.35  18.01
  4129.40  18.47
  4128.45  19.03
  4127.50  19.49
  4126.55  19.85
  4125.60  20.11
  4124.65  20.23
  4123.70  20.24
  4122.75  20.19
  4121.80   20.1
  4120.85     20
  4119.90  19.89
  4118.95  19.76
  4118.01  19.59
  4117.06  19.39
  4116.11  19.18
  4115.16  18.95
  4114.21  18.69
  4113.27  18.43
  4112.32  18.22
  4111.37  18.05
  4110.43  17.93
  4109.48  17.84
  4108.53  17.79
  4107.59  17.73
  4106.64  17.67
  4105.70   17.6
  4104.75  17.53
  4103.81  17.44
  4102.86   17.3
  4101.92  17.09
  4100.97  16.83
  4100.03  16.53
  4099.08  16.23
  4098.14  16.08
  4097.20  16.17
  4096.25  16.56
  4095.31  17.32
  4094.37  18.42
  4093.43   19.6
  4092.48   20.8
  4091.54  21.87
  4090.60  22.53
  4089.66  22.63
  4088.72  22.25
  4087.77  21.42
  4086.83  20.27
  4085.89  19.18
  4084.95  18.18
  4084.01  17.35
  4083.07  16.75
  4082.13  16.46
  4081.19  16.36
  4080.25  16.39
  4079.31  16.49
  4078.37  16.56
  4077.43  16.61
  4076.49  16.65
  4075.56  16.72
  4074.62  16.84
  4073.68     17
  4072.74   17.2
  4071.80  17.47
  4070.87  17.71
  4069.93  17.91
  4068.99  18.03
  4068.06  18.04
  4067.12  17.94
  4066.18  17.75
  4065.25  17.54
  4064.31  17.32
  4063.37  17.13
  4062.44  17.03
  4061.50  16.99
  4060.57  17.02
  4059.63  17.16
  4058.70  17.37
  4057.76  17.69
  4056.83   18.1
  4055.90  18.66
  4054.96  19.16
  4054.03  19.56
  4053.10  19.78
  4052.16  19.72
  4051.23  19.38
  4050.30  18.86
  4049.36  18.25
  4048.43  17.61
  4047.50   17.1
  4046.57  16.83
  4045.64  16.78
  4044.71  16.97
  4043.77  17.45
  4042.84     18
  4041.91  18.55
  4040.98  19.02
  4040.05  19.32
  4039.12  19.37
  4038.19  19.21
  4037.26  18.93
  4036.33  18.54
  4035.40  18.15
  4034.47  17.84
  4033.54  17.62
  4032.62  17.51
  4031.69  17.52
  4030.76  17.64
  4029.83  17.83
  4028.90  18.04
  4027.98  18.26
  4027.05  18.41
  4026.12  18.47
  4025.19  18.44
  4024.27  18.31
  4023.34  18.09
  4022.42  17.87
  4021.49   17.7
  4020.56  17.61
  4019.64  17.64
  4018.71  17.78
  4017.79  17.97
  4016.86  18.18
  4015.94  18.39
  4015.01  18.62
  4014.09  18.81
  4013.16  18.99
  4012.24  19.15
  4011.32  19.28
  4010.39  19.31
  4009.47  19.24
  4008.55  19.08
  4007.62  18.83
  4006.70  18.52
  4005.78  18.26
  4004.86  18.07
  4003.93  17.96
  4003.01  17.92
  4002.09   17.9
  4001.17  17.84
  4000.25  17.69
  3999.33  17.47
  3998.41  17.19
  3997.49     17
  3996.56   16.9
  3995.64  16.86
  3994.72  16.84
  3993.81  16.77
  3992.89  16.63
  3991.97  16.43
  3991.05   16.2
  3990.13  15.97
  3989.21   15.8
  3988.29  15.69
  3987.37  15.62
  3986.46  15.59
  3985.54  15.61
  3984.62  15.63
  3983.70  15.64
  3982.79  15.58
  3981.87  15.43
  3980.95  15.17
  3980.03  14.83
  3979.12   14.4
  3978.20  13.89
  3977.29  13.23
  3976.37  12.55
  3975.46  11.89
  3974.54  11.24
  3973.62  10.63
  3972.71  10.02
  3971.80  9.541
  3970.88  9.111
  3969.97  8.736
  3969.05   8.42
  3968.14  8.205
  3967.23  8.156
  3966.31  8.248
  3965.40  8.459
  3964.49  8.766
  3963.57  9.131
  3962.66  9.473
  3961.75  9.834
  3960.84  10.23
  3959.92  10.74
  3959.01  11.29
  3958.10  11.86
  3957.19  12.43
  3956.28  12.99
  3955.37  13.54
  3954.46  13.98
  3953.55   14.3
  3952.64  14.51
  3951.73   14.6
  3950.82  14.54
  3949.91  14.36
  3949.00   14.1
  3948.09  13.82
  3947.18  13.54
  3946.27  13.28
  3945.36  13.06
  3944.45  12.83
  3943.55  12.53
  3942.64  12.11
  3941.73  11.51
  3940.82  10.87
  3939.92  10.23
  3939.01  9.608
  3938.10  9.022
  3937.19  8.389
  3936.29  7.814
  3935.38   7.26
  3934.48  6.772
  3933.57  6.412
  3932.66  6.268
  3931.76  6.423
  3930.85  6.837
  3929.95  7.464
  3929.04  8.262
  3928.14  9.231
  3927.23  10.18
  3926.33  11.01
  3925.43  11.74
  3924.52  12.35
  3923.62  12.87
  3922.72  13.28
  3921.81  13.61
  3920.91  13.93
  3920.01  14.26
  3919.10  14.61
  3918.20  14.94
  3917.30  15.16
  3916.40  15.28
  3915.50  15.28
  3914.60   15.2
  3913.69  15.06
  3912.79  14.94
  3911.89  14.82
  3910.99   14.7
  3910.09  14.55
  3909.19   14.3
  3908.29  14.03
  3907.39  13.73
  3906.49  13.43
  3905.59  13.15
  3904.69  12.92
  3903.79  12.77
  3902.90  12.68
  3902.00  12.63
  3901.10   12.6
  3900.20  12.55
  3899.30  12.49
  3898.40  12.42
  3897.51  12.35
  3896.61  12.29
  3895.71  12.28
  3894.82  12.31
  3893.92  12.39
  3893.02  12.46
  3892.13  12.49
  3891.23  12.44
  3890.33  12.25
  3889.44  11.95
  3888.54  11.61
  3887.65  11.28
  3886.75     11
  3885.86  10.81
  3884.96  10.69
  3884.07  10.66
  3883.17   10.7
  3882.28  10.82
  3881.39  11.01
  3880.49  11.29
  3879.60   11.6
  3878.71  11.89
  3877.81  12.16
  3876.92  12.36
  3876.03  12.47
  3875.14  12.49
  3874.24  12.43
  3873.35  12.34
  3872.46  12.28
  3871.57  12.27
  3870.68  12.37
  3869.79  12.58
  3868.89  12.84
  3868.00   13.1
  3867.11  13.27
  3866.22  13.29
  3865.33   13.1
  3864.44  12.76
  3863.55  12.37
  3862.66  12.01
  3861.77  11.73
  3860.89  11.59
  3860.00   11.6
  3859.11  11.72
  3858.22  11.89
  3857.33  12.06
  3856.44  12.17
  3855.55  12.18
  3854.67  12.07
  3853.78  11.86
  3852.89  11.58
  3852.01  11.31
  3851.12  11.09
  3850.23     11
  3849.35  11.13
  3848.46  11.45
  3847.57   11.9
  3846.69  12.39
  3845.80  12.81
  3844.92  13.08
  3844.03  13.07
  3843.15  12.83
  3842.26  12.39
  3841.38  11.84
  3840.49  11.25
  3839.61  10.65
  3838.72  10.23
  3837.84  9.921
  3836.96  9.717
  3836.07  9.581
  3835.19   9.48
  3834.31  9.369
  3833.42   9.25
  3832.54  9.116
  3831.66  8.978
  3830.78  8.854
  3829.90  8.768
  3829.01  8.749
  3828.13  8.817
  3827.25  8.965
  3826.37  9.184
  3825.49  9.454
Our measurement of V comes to 1.60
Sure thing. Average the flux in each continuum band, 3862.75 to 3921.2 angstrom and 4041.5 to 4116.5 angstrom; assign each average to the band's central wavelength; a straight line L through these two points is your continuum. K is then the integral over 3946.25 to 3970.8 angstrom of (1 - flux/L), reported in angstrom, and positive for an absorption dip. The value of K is 5.3 angstrom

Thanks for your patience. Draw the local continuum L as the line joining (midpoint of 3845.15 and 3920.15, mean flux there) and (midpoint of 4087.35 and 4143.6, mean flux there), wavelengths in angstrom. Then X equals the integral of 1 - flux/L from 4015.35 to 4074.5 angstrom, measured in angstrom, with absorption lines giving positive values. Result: -4.0 angstrom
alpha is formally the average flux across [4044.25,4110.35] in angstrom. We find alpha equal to 17.9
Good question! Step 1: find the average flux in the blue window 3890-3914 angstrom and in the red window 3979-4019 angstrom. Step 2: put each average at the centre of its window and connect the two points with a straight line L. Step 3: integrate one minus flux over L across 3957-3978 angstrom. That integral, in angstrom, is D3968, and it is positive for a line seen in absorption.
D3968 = 7.7 angstrom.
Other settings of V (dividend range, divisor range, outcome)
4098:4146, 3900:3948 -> 1.72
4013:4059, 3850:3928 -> 1.56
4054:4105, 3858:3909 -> 1.61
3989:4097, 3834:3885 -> 1.68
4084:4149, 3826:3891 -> 1.88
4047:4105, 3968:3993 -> 1.40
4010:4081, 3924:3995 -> 1.58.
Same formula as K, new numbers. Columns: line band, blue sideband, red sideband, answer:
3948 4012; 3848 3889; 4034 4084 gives 4.7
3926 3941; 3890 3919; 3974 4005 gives 6.3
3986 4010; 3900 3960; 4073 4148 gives -4.3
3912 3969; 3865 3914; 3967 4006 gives 9.1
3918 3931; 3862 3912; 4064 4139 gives 1.7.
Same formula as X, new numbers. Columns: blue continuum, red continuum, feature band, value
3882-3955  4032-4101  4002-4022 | -3.2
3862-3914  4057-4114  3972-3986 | 1.3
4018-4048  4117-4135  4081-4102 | 0.2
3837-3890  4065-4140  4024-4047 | -2.2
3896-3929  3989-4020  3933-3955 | 4.8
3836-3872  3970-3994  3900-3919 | -1.8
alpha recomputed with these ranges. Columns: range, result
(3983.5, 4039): 17.7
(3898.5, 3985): 12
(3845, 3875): 12.2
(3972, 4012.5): 16.1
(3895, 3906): 12.6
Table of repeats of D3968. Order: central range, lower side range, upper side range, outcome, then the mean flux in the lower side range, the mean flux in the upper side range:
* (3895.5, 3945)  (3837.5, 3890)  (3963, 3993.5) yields 1.63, 11.9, 12.8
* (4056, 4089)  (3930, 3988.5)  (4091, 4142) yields -2.11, 11.5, 18.5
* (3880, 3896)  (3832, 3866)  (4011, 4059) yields 1.65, 11.5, 18.3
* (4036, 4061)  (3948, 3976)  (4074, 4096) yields -2.99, 11.2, 18.6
